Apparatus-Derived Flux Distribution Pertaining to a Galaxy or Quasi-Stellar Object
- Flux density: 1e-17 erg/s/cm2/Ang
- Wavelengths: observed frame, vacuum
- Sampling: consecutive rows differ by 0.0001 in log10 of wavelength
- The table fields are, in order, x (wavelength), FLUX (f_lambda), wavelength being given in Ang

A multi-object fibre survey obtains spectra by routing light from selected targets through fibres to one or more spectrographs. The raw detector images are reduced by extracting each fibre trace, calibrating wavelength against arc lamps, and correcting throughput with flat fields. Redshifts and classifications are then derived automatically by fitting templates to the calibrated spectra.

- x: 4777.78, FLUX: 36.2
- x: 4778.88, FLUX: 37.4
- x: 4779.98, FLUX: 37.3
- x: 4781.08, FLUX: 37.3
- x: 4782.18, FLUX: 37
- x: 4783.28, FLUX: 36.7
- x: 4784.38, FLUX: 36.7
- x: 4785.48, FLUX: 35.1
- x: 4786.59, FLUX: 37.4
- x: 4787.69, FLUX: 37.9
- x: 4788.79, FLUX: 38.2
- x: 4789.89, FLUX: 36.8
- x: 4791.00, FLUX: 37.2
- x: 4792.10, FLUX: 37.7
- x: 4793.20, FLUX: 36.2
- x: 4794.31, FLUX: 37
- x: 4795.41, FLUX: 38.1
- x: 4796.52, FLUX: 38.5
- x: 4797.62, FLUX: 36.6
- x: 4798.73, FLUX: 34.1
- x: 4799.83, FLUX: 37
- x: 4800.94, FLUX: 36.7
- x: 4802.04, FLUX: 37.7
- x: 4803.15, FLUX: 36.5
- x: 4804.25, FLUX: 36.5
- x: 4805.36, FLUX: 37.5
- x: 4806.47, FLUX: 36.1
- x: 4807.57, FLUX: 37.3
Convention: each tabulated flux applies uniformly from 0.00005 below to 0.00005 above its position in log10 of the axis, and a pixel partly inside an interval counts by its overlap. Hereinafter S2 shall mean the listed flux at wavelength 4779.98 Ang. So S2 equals 37.3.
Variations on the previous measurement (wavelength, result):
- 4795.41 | 38.1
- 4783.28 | 36.7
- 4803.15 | 36.5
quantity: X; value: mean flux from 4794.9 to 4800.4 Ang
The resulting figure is 36.8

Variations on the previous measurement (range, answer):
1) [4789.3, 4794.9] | 37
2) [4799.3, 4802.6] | 37.1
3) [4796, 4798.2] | 37.5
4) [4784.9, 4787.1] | 36.1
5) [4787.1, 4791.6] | 37.6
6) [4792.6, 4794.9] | 36.7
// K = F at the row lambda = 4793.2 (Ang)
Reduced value 36.2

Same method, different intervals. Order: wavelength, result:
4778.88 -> 37.4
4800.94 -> 36.7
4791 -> 37.2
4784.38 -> 36.7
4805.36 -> 37.5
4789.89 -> 36.8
